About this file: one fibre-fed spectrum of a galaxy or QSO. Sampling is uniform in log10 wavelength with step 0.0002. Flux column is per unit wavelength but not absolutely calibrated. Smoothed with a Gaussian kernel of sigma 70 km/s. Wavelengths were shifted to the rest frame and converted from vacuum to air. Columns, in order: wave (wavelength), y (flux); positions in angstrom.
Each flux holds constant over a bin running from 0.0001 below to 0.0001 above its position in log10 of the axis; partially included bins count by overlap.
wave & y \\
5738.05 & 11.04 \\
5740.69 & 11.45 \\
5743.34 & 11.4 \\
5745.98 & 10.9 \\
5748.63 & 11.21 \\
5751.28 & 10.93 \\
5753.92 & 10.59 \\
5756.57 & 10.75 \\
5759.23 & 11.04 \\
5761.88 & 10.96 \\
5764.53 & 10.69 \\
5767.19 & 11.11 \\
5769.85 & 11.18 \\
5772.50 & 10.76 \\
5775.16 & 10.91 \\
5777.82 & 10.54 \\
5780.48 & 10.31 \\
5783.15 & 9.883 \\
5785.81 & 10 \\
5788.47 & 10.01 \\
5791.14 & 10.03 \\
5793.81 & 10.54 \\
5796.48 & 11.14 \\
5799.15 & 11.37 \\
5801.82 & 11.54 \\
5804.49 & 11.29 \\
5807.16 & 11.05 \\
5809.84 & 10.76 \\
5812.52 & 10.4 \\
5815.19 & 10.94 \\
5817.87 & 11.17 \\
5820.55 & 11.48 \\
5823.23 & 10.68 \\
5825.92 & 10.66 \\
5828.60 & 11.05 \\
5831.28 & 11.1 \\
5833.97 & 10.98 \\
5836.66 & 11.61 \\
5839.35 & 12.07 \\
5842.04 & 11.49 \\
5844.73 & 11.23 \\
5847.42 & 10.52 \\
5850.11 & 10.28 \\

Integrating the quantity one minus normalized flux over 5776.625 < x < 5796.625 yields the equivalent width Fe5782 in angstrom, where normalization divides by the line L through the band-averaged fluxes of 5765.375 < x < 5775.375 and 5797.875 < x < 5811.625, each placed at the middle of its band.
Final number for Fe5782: 1.48 angstrom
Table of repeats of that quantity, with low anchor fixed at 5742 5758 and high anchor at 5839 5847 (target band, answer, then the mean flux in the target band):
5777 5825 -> 2.1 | 10.7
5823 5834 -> 0.4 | 10.9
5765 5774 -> 0.1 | 11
